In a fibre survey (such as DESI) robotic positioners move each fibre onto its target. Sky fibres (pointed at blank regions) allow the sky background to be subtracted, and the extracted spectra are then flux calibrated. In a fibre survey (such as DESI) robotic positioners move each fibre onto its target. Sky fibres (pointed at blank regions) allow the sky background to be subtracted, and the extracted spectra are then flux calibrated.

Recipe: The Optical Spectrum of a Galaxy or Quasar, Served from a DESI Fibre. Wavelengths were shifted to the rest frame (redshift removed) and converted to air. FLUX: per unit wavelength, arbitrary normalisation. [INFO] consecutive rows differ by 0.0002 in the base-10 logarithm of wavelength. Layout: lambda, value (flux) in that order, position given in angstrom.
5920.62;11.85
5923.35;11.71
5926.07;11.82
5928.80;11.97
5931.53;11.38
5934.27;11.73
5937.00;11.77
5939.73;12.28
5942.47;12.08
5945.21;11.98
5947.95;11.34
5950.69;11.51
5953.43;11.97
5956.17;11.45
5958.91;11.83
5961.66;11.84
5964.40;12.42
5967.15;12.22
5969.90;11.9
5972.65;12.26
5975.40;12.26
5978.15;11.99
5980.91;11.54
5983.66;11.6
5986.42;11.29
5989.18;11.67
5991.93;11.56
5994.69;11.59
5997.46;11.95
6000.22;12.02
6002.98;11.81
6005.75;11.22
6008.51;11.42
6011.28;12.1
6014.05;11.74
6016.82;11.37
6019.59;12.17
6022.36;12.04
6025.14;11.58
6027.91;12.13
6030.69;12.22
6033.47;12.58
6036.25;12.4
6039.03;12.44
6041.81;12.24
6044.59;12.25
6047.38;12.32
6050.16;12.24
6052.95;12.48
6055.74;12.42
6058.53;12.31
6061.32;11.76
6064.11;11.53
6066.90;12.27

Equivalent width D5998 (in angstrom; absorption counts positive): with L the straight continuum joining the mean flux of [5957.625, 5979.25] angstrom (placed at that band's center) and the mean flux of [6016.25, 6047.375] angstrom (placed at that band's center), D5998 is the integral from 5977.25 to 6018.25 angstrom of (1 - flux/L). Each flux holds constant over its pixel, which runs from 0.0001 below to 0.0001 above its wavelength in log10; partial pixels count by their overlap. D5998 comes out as 1.6 angstrom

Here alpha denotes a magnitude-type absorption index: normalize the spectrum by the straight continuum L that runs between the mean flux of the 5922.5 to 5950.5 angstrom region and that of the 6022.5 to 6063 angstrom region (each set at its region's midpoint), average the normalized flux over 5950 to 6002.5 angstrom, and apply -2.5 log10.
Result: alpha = 0.01 mag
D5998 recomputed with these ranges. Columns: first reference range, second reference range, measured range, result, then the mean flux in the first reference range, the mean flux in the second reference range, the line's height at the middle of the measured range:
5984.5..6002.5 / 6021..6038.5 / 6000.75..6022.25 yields 0.4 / 11.7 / 12.2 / 11.9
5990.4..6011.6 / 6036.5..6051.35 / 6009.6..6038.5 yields 0.0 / 11.7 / 12.3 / 12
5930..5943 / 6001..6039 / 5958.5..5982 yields -0.3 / 11.8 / 11.9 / 11.9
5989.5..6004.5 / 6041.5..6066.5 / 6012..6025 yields 0.1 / 11.8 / 12.2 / 11.9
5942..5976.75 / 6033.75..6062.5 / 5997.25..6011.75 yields 0.5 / 11.9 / 12.3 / 12.1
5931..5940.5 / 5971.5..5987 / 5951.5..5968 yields -0.2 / 11.8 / 11.8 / 11.8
